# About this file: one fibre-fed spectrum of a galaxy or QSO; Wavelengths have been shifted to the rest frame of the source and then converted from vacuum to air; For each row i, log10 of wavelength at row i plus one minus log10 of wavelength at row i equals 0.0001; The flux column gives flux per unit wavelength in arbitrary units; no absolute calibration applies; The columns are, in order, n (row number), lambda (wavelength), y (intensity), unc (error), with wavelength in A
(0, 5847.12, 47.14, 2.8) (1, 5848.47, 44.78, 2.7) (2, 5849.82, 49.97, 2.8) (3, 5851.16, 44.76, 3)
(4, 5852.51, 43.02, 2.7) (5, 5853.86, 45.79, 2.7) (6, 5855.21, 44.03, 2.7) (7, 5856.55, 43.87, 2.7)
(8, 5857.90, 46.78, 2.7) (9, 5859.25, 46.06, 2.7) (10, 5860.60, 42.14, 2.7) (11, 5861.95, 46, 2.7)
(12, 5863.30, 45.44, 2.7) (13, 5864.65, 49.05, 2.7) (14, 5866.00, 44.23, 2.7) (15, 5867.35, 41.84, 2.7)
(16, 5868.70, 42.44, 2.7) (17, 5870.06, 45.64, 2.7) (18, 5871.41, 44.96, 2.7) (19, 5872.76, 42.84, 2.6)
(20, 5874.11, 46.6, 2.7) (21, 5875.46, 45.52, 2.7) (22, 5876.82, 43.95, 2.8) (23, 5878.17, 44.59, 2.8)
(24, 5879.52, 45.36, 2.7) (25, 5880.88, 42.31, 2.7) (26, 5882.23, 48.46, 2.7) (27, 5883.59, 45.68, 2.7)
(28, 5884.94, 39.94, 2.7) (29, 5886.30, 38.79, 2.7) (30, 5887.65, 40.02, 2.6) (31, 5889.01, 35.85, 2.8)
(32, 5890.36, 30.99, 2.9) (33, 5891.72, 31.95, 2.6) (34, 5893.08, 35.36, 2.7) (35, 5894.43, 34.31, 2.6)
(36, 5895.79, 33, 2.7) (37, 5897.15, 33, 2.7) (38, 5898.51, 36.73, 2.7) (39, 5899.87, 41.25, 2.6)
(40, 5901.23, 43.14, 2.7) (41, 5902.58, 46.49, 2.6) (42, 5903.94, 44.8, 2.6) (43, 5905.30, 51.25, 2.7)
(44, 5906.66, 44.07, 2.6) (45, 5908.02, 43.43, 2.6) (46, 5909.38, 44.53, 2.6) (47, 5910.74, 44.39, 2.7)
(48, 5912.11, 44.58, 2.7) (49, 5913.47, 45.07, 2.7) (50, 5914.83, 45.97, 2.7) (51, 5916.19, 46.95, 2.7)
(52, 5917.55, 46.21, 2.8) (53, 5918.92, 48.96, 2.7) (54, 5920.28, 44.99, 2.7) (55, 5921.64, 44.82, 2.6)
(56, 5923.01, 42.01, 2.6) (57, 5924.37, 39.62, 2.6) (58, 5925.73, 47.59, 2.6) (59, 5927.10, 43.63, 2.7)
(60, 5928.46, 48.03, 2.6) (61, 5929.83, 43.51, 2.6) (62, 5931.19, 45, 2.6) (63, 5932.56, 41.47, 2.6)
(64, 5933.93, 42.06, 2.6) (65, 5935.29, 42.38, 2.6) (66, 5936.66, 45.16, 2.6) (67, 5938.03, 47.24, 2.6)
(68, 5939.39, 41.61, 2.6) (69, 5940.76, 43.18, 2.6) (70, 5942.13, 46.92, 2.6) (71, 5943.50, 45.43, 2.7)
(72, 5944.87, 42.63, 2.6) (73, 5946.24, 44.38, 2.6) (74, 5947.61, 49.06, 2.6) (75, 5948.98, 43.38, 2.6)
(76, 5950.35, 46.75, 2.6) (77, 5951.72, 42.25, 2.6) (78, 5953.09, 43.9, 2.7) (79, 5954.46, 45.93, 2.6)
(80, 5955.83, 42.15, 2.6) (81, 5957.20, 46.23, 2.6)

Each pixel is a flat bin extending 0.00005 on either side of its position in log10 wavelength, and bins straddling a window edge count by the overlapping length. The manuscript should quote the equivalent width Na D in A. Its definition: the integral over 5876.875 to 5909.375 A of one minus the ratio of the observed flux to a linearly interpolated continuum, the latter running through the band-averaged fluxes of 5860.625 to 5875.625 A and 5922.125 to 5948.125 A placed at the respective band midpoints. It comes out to 2.9 A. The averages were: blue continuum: 44.8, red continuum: 44.2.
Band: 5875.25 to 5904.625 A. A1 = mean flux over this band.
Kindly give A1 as 40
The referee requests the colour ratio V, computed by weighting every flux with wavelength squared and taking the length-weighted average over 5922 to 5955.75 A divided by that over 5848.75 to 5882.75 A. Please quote 1.01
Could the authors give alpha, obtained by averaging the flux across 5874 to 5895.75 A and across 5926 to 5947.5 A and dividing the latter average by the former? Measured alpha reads 1.1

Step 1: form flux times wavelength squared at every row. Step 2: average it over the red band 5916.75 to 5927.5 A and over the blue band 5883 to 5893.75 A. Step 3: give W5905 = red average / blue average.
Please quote 1.22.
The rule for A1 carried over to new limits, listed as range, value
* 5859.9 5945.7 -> 43.1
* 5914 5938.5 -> 44.7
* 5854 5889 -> 44.1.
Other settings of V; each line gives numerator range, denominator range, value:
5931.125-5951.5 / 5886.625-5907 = 1.16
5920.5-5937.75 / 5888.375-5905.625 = 1.16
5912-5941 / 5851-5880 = 1.02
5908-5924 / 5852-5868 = 1.02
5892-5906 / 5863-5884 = 0.89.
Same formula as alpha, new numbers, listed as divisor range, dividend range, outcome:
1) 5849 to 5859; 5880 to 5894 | 0.86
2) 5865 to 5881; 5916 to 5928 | 1.01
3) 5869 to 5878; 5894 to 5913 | 0.94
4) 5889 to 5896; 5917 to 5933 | 1.34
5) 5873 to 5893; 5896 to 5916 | 1.05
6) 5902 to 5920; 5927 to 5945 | 0.96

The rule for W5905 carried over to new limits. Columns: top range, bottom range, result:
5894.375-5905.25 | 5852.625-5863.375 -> 0.91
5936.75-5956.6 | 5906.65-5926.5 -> 1.00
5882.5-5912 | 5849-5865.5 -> 0.89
